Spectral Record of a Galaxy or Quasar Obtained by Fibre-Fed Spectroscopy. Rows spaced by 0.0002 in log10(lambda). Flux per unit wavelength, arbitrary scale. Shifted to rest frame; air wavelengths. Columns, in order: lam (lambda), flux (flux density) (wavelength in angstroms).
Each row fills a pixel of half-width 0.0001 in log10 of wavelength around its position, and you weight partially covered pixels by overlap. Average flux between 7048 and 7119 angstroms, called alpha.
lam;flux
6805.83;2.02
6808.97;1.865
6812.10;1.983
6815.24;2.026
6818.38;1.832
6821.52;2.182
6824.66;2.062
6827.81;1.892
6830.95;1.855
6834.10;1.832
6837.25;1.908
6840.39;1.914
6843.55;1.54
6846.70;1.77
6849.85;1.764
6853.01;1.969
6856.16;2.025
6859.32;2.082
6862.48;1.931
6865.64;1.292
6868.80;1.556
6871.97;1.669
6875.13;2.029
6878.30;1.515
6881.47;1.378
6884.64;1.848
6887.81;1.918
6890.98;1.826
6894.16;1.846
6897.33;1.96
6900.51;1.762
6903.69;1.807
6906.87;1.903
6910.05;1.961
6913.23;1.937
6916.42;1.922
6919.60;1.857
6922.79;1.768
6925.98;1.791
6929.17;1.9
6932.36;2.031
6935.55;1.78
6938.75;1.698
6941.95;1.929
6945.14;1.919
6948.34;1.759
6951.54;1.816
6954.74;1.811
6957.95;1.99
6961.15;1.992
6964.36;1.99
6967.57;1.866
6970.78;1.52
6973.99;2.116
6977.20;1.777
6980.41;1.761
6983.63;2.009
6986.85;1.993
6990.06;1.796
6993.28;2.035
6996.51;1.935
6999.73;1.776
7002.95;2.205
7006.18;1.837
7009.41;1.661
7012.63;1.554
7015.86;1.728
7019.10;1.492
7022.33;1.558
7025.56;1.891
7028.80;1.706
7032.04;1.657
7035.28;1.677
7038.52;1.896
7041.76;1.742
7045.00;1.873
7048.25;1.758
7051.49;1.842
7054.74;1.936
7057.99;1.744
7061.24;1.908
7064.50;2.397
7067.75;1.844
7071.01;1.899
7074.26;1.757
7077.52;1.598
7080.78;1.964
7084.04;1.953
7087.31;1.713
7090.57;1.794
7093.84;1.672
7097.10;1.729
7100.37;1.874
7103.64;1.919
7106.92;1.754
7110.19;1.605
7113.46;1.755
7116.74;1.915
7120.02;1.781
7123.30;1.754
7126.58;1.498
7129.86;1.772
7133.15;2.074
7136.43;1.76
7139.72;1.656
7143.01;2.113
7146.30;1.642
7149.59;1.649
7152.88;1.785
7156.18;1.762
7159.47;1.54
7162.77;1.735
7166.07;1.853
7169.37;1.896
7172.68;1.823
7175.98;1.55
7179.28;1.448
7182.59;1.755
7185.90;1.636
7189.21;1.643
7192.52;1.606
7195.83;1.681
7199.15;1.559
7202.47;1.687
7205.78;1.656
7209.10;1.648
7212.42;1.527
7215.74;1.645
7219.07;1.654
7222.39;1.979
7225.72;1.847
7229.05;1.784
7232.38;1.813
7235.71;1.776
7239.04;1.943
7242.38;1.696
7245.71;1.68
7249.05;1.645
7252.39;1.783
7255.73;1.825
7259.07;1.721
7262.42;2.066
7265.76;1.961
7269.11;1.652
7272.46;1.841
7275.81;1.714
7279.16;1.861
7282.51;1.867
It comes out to 1.83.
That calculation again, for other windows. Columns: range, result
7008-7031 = 1.66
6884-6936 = 1.87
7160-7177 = 1.76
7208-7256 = 1.75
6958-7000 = 1.9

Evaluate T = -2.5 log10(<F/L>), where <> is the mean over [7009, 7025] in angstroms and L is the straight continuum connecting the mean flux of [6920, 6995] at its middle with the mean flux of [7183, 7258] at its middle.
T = 0.140 mag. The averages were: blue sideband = 1.87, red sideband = 1.72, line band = 1.61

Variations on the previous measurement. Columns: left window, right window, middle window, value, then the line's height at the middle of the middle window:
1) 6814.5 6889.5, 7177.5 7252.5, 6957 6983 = -0.06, 1.78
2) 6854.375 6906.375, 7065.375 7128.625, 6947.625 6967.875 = -0.07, 1.78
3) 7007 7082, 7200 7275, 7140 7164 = 0.02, 1.77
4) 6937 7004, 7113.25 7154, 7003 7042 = 0.08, 1.85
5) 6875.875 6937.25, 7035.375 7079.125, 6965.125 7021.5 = 0.01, 1.84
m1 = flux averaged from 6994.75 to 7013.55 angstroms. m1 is 1.84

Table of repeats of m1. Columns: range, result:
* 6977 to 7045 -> 1.8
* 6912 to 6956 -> 1.85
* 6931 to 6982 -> 1.86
